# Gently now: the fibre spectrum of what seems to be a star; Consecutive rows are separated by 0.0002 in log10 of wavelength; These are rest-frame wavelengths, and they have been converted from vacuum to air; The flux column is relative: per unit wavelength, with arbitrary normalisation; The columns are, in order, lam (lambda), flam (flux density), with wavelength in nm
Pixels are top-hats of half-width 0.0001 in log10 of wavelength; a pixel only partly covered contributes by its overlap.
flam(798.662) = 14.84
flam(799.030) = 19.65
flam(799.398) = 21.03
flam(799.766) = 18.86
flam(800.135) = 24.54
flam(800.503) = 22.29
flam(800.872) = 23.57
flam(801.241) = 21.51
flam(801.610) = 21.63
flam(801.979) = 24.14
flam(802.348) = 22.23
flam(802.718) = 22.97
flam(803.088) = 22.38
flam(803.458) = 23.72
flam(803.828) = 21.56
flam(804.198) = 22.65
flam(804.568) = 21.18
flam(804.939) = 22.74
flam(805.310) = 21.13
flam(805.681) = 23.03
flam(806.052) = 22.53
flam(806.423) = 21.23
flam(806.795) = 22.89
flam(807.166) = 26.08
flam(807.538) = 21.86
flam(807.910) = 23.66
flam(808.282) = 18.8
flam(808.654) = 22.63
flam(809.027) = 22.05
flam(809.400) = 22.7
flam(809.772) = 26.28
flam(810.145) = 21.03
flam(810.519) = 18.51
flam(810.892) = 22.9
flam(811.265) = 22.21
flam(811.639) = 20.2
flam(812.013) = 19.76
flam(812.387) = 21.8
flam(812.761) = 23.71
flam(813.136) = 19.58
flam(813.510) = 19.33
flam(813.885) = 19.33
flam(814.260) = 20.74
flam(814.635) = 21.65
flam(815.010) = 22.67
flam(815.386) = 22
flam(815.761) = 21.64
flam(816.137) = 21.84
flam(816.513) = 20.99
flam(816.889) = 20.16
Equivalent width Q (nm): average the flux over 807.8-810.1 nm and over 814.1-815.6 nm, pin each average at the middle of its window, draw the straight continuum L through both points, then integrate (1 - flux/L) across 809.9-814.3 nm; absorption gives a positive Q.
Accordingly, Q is 0.26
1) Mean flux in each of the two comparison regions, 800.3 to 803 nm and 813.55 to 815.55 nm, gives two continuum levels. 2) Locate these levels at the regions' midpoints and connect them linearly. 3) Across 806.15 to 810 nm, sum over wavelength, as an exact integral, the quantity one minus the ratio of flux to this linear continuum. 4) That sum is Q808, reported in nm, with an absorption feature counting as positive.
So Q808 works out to -0.162 nm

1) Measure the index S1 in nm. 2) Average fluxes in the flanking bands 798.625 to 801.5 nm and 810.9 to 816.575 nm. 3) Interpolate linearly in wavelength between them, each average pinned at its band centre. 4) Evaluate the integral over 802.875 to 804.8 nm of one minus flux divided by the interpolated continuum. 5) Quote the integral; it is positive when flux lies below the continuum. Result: -0.11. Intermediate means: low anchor 21.1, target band 22.3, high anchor 21.2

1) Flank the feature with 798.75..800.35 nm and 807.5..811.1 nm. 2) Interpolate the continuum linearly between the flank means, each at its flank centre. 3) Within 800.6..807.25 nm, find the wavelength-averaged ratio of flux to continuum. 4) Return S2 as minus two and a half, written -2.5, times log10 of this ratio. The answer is -0.06 mag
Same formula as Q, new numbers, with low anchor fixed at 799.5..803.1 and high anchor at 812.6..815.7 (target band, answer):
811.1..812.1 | 0.03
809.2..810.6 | -0.06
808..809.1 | 0.02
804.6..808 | -0.13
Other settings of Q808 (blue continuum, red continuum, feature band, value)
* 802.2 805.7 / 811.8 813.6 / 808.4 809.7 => -0.07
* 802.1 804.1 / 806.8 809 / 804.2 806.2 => 0.04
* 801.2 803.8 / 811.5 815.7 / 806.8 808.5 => -0.06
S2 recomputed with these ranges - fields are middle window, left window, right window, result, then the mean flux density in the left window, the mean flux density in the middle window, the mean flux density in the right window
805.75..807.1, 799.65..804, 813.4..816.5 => -0.029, 22.5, 22.6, 21.2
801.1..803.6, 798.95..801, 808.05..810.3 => -0.039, 21.7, 22.7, 22.3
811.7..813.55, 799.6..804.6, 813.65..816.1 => 0.031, 22.4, 20.9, 21.3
